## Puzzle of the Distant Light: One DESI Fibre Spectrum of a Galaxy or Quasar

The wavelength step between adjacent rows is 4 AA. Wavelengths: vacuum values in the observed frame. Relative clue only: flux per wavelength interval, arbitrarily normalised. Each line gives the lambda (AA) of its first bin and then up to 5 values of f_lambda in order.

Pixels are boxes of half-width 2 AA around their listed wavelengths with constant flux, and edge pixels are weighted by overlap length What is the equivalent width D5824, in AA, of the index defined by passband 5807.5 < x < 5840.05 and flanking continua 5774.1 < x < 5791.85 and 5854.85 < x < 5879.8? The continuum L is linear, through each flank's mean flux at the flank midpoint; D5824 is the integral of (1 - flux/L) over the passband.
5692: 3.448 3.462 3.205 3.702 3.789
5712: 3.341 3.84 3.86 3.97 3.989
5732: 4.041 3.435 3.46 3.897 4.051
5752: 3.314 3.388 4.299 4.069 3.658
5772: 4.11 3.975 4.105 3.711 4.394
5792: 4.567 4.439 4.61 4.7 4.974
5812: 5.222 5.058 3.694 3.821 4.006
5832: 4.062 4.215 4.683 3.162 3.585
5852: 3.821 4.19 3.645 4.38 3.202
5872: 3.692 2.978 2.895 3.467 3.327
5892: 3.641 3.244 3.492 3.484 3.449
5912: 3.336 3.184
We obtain -4.28 AA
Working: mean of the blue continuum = 4.1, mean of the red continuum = 3.61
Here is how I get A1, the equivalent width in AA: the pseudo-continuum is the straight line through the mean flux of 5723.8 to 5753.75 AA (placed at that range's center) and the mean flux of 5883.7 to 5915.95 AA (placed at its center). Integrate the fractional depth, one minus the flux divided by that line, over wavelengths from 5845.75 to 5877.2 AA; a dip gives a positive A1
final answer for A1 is -1.83 AA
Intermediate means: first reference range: 3.76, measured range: 3.7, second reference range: 3.41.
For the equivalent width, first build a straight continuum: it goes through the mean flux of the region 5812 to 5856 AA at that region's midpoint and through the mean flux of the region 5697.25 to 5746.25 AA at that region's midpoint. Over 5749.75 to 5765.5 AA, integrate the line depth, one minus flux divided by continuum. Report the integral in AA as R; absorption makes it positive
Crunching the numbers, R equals 0.3 AA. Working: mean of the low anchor 3.71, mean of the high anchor 4.07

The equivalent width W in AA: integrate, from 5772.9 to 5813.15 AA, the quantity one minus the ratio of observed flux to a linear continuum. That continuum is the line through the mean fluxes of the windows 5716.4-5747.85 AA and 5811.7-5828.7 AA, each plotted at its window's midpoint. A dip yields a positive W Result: -2.8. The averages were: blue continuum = 3.82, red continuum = 4.3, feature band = 4.44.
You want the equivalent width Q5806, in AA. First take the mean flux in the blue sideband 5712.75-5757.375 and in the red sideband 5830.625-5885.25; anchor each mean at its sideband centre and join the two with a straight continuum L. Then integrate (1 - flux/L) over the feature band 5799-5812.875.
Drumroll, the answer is -4.3 AA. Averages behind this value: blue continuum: 3.74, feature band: 4.87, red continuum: 3.71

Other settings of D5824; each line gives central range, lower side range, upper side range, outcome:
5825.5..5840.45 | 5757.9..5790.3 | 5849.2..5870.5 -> -1.1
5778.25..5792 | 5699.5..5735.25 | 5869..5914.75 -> -2.1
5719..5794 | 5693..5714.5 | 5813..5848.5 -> -3.3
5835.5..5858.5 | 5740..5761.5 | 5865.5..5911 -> -2.9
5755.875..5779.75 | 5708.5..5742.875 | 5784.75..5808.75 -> 1.4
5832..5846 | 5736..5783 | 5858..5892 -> -1.8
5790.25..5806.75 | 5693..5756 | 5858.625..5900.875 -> -4.8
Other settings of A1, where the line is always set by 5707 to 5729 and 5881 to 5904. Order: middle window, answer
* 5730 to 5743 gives 0.3 AA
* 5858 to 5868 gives -1.1 AA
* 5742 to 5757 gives 0.2 AA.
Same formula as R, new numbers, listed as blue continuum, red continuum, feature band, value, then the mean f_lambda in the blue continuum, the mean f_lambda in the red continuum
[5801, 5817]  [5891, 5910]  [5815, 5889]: 8.4 AA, 4.96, 3.45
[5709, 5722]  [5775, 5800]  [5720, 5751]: 0.2 AA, 3.69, 4.24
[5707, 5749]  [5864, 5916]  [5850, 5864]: -2.0 AA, 3.78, 3.38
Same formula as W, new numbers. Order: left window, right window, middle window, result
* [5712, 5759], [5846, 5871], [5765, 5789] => -1.38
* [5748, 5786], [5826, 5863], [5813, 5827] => -1.20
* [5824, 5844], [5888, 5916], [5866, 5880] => 1.77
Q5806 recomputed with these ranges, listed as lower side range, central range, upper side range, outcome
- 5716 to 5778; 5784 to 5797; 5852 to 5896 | -2.2 AA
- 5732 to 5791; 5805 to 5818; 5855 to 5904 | -4.7 AA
